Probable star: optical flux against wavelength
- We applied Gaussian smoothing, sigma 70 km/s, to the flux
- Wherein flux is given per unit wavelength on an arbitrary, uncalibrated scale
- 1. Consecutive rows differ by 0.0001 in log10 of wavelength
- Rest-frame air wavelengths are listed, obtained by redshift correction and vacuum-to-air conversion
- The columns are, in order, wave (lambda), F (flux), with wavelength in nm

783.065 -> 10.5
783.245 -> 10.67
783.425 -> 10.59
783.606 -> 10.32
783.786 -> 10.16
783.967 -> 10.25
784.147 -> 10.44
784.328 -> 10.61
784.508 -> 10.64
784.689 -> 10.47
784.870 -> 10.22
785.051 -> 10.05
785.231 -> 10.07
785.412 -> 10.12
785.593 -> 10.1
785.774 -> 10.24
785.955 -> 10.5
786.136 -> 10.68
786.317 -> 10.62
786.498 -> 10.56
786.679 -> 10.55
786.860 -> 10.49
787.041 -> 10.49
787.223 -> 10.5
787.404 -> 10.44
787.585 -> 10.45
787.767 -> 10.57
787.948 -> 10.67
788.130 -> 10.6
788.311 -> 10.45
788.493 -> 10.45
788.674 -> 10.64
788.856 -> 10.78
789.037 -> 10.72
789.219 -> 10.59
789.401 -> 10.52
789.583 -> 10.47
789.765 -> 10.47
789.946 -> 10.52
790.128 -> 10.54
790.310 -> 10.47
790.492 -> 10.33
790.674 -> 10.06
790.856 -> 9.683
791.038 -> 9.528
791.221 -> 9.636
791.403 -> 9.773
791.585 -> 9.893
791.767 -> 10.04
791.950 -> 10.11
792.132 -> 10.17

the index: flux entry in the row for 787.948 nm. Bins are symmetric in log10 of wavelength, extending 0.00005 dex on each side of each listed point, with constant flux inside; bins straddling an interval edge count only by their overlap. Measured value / 10.67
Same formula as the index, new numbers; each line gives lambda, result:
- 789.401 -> 10.52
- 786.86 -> 10.49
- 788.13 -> 10.6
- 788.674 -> 10.64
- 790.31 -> 10.47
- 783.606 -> 10.32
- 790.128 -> 10.54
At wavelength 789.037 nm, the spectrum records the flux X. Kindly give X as 10.72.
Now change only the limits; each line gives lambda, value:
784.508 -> 10.64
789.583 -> 10.47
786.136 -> 10.68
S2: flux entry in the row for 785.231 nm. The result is 10.07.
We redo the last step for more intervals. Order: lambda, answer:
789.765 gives 10.47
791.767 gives 10.04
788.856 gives 10.78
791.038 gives 9.528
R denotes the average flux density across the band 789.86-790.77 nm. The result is 10.4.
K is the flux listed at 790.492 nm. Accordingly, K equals 10.33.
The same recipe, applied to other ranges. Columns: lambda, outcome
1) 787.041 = 10.49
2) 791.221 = 9.636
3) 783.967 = 10.25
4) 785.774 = 10.24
